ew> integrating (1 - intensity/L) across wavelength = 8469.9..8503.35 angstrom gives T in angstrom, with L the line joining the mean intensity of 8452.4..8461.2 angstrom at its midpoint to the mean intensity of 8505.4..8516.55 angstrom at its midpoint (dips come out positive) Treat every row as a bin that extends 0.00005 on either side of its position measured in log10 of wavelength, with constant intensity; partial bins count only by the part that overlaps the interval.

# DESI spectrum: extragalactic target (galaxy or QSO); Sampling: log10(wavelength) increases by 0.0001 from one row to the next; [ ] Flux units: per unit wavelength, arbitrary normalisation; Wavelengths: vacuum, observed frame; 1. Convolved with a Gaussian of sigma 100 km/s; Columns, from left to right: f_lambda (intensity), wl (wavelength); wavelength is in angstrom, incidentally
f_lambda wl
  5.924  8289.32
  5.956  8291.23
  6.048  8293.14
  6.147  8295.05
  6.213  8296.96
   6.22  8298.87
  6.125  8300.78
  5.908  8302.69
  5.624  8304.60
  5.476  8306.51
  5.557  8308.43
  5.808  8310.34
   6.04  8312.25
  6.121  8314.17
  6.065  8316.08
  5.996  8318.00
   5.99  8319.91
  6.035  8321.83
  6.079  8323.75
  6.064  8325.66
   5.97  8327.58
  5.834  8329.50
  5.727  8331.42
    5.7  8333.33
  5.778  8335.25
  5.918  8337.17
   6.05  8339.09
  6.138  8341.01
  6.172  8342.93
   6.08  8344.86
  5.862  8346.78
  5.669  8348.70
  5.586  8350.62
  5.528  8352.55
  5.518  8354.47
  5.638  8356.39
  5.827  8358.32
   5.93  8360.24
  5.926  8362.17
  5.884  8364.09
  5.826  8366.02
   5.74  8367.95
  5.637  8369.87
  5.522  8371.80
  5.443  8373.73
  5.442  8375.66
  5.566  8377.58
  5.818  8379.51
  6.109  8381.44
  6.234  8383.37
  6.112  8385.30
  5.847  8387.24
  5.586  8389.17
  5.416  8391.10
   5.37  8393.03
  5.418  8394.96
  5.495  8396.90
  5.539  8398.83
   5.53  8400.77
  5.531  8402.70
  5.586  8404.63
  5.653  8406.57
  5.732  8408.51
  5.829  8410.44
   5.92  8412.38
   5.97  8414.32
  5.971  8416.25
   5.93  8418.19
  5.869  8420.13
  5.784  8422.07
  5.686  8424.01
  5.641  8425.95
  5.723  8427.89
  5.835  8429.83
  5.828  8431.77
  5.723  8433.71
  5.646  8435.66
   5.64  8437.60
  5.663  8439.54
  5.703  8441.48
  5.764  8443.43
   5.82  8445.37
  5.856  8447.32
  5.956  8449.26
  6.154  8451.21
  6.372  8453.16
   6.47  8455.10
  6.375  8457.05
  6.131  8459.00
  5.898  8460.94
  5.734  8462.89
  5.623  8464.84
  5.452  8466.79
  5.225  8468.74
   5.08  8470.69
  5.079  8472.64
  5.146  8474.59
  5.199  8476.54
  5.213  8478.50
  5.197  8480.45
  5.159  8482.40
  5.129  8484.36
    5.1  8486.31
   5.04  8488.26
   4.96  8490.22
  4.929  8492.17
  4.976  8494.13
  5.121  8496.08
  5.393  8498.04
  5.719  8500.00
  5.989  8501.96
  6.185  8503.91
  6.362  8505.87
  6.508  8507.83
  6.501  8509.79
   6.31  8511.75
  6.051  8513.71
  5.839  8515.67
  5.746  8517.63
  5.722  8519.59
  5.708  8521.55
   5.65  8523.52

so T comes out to 5.6 angstrom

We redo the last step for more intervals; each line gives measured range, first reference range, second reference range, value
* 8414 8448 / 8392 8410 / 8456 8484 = -1.6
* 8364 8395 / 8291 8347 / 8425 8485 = 0.6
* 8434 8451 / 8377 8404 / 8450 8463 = 0.9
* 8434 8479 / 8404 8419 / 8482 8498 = -2.6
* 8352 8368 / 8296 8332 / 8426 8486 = 0.2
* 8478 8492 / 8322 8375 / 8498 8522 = 2.1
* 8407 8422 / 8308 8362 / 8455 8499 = -0.8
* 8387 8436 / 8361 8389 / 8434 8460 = 1.5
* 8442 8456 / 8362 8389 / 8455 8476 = -1.0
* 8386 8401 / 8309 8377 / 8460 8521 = 0.5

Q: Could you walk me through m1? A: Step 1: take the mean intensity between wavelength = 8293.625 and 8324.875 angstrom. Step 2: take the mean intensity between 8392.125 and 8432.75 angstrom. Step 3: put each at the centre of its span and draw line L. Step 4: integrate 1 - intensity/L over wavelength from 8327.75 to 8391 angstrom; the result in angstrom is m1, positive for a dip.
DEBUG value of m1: 0.5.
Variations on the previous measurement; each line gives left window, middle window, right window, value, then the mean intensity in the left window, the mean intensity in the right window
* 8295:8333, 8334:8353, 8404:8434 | 0.1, 5.94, 5.8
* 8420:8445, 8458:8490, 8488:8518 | 2.3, 5.73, 5.74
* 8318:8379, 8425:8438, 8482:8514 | 0.0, 5.81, 5.61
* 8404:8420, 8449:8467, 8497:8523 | -0.4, 5.83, 5.99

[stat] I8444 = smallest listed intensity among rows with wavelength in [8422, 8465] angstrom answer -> 5.623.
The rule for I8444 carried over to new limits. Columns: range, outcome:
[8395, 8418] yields 5.495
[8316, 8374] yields 5.443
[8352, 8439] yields 5.37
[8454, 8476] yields 5.079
